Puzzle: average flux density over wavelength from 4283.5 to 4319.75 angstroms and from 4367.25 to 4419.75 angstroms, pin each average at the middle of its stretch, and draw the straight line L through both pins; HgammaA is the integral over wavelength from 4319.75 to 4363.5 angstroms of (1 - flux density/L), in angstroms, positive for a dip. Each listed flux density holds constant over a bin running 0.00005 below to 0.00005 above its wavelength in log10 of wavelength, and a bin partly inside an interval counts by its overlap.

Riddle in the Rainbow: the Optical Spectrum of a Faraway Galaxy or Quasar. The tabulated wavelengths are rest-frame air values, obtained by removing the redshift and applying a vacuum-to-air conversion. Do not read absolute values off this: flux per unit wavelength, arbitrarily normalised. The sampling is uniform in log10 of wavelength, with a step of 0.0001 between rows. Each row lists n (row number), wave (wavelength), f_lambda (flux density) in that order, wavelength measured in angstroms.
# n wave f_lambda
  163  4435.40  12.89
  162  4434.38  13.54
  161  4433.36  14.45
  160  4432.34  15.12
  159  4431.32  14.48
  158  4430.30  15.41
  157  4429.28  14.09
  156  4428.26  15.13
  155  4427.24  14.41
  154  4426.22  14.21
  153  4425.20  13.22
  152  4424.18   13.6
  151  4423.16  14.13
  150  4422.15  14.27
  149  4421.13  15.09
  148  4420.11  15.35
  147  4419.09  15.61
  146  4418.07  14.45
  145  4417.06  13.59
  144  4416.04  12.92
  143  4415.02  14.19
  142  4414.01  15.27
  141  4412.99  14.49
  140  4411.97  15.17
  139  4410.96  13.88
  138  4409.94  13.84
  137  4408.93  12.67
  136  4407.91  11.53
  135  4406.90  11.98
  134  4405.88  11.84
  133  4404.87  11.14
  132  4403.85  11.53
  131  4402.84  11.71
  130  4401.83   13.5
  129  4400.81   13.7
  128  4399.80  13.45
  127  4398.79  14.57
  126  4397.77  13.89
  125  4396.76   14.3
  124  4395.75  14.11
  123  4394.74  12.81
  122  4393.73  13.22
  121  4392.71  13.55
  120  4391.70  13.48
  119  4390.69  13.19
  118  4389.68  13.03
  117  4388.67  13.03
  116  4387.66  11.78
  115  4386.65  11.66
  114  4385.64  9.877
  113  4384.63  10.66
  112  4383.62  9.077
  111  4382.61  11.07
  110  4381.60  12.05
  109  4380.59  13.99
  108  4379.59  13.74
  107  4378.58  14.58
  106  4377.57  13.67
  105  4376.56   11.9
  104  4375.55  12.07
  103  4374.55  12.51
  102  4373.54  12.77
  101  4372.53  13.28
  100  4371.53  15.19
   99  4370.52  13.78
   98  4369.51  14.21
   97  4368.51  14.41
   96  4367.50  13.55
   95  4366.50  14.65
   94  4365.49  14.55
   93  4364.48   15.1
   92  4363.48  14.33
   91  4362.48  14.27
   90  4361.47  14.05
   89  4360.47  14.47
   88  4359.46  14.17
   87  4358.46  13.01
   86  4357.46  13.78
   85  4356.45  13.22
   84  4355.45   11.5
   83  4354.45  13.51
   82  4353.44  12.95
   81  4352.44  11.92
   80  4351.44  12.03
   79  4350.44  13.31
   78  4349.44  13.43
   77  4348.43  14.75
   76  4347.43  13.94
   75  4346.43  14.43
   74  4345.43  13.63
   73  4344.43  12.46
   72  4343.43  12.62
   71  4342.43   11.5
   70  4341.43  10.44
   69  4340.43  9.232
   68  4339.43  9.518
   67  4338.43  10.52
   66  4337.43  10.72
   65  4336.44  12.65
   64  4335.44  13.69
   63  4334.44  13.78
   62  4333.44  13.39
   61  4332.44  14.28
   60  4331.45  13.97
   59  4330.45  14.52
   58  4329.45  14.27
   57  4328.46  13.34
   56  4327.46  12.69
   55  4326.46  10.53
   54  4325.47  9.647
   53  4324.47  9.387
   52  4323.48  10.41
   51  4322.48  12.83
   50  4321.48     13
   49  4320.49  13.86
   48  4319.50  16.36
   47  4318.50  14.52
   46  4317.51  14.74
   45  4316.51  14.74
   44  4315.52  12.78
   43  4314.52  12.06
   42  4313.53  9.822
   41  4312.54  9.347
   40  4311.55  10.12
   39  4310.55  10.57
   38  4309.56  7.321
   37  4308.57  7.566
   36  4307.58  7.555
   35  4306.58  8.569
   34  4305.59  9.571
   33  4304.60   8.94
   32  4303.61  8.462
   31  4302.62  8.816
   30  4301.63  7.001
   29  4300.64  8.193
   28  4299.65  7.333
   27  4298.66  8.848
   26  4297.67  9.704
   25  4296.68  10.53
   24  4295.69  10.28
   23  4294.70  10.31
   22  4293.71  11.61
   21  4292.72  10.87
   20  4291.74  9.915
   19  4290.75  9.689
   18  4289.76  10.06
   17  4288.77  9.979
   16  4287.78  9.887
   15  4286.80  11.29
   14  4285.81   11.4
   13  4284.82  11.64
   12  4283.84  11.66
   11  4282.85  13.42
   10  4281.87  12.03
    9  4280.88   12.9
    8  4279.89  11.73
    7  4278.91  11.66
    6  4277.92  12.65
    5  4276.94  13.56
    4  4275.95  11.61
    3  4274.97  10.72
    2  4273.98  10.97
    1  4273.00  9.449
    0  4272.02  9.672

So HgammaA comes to -4.6 angstroms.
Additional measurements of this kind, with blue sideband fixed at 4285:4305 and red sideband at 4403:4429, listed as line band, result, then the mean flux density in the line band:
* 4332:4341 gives -0.7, 11.9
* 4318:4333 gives -3.1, 12.9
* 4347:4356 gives -1.1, 13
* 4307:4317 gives 0.1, 10.2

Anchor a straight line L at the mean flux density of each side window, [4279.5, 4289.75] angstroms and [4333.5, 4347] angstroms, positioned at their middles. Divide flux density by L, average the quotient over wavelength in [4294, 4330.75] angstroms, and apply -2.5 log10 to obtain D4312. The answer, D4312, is 0.10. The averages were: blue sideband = 11.5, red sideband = 12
